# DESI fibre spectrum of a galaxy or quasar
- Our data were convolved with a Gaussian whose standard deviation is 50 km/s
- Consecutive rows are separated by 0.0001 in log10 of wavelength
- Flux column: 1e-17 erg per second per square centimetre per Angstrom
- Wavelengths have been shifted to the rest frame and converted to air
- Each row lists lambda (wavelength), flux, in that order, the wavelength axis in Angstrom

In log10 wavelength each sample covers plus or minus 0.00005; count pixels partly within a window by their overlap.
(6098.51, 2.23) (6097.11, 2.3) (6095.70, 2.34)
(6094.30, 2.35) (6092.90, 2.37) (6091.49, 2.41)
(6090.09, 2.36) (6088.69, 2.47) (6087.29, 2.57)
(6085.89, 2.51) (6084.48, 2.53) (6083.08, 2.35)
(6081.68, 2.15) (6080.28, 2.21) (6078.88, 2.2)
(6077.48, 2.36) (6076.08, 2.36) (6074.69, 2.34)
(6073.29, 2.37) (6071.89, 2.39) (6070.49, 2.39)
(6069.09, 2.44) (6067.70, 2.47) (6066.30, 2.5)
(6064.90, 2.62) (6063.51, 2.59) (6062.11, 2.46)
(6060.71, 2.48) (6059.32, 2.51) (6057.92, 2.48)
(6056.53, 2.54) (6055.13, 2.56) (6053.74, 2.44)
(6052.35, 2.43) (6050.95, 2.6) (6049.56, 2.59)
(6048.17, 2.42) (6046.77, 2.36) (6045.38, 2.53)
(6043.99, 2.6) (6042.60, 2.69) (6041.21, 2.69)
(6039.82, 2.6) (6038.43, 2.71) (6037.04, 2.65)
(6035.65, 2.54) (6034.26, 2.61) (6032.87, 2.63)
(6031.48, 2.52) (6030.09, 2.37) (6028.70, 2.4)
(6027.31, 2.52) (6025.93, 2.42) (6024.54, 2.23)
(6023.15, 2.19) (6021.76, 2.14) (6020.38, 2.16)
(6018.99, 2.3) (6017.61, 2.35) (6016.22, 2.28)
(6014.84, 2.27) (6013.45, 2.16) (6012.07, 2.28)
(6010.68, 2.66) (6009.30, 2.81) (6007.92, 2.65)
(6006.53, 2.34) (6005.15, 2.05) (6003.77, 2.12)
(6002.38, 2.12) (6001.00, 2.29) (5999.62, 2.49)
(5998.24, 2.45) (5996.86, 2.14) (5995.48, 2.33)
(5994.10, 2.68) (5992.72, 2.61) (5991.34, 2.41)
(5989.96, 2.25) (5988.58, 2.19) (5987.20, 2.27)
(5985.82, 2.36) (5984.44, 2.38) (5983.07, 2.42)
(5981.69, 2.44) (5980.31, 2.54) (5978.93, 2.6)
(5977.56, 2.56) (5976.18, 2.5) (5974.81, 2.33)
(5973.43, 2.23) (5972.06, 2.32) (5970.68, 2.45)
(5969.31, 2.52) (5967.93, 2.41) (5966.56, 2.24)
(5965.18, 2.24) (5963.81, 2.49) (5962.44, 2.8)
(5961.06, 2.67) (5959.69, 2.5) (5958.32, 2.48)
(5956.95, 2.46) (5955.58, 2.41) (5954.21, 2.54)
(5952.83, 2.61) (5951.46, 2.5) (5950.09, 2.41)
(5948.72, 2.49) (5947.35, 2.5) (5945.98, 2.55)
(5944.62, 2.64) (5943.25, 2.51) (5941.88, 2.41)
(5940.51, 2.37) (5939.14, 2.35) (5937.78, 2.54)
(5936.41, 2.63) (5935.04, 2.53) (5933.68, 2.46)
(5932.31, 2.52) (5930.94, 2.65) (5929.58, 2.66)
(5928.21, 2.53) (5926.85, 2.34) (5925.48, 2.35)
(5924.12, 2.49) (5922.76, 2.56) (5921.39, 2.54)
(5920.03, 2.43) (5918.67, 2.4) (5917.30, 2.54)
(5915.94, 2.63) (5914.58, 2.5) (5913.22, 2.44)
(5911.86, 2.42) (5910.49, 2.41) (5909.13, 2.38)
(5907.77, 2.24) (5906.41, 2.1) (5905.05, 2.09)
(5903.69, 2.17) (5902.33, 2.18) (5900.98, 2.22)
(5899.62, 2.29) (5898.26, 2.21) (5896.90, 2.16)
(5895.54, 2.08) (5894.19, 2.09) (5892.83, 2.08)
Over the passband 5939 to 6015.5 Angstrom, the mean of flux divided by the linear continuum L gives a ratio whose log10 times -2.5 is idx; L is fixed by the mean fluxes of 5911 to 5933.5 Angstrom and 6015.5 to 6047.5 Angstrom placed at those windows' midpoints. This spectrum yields 0.02 mag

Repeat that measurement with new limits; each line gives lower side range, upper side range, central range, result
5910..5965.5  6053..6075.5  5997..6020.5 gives 0.07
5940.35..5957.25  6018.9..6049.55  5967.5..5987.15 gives 0.03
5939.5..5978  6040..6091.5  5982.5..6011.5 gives 0.04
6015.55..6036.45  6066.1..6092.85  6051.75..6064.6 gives -0.05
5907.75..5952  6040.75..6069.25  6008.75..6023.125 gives 0.08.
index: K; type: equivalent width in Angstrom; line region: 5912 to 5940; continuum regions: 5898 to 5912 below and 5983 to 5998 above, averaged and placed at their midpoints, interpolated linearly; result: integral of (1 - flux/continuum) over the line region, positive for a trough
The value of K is -2.8 Angstrom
